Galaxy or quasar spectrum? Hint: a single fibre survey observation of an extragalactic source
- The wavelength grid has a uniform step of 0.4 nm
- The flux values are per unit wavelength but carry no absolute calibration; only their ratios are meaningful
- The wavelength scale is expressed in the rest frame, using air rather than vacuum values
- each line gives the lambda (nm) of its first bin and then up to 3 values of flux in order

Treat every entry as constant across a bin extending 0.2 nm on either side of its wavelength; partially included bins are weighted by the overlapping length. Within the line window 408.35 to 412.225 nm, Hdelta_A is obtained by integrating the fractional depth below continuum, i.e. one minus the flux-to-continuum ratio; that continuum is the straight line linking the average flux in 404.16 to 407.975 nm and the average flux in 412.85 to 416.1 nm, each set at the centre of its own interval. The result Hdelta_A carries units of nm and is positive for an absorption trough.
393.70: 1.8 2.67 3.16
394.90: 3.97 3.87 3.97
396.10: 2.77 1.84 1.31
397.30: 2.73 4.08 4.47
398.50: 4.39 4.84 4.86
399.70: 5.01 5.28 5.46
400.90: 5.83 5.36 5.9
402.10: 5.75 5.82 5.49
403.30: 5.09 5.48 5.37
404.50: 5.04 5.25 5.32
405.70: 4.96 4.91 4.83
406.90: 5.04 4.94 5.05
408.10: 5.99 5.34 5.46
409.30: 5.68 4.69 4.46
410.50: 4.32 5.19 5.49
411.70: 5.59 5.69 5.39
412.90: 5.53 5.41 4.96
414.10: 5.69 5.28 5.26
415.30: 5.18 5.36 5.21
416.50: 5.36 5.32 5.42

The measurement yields 0.01 nm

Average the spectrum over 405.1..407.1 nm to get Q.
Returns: 5.01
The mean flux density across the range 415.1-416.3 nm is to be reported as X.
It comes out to 5.25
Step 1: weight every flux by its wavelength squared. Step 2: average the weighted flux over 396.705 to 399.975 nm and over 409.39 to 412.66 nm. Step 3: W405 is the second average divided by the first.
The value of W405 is 1.4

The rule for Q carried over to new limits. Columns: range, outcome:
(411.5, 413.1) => 5.55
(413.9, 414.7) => 5.49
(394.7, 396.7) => 3.28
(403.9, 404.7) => 5.21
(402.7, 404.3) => 5.36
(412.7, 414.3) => 5.4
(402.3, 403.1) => 5.66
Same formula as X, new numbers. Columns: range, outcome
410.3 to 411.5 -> 5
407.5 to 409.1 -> 5.46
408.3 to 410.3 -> 5.13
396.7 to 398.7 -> 3.4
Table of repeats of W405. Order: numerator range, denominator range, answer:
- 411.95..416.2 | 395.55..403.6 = 1.27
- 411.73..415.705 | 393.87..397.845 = 1.95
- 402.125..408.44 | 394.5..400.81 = 1.39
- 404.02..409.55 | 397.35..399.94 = 1.20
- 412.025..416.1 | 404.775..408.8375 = 1.07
